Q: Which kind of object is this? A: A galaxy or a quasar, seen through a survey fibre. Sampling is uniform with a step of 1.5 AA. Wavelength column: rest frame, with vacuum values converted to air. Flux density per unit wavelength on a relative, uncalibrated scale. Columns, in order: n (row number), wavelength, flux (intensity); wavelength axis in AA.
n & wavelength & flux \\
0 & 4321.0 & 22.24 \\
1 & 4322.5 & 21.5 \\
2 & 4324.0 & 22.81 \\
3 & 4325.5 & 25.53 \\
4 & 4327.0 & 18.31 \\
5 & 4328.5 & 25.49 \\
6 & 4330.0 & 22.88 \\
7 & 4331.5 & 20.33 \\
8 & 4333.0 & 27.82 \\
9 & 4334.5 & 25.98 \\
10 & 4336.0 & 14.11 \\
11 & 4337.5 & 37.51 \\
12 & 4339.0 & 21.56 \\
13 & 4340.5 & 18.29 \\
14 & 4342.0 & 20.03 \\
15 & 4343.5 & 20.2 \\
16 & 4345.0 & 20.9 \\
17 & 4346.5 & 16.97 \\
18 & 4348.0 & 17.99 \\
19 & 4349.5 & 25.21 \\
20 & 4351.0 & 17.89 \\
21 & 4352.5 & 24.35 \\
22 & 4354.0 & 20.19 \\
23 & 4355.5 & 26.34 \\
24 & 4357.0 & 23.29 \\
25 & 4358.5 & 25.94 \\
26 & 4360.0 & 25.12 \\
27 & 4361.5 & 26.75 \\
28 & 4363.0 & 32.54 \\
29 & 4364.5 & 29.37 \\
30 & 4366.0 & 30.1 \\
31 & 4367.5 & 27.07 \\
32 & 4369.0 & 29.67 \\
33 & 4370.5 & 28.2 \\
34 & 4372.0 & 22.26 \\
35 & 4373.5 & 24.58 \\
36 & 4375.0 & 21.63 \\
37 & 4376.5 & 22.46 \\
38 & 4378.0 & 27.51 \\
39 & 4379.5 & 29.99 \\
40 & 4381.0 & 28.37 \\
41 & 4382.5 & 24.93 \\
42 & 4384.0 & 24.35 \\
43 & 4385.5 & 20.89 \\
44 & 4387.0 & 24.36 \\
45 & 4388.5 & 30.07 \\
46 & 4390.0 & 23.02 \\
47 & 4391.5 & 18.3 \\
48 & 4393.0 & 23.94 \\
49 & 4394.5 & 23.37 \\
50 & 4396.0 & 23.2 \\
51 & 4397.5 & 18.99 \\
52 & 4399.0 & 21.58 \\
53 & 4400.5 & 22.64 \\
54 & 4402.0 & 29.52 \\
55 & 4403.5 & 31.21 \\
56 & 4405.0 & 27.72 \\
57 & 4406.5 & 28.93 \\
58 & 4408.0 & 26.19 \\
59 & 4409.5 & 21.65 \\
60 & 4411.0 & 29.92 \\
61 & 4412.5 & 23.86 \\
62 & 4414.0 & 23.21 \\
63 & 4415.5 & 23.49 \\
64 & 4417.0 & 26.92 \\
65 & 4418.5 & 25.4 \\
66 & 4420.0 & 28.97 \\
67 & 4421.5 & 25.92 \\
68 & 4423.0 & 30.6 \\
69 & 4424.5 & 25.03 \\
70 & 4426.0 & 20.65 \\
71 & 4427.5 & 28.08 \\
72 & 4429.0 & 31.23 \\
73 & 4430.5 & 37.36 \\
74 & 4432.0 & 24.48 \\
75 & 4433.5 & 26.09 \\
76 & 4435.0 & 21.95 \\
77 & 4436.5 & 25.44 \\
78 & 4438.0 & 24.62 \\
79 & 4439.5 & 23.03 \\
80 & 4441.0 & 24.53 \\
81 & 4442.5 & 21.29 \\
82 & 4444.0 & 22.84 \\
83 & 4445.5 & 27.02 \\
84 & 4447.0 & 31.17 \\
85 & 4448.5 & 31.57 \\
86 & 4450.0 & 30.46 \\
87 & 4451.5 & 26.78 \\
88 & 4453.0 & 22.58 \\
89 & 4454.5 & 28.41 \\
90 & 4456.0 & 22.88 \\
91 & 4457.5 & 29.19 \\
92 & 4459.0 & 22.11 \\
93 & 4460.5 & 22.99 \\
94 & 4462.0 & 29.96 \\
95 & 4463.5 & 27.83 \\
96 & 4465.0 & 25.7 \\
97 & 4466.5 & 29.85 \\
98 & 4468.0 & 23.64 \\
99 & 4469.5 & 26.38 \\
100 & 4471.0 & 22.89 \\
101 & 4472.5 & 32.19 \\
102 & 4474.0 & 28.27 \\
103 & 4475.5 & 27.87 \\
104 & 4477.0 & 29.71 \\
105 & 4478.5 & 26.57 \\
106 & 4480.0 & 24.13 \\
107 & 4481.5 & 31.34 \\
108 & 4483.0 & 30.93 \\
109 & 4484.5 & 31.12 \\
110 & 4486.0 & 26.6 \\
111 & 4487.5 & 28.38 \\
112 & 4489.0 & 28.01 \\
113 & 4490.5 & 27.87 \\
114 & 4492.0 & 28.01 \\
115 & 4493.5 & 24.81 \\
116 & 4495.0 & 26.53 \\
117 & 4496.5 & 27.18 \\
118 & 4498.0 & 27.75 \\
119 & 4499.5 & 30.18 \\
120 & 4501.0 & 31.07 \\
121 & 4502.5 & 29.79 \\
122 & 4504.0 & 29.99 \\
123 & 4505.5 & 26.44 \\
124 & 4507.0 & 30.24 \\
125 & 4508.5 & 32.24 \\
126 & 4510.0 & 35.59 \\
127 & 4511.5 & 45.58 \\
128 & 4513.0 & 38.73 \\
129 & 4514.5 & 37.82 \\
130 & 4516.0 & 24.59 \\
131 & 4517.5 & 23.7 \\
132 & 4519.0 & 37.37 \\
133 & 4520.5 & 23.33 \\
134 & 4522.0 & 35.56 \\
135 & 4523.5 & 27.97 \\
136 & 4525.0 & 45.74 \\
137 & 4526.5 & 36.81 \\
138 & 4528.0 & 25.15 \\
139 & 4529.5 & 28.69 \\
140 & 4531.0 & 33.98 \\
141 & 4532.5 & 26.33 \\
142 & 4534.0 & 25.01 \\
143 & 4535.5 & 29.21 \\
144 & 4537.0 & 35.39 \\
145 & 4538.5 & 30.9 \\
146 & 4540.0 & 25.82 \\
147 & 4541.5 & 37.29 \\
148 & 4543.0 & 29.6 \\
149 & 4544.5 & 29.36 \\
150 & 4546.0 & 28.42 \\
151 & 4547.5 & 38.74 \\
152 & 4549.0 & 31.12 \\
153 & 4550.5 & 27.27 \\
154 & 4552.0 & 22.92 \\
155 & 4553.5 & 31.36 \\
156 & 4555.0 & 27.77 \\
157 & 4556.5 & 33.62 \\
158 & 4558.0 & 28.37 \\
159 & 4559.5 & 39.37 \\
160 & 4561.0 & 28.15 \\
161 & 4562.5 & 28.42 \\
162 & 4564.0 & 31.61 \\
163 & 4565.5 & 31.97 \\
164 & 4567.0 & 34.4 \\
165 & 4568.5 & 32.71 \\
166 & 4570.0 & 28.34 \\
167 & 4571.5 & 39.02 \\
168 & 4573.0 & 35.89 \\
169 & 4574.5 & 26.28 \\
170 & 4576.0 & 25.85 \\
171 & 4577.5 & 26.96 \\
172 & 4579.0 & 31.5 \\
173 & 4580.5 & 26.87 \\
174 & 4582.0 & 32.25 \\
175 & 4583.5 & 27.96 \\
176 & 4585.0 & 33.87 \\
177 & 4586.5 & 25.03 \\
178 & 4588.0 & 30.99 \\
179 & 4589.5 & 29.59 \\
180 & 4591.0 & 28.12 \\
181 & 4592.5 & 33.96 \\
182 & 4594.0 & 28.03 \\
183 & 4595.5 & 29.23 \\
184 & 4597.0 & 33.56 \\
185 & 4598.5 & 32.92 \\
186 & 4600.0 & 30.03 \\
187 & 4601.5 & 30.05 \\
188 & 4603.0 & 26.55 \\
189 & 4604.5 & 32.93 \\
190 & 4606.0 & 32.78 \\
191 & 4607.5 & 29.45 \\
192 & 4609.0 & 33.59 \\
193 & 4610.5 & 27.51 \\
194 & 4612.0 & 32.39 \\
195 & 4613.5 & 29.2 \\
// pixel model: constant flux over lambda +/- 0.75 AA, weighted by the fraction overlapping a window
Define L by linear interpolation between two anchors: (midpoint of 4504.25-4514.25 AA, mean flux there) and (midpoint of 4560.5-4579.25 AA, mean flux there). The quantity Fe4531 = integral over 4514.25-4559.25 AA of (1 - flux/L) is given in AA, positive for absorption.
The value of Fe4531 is 3.14 AA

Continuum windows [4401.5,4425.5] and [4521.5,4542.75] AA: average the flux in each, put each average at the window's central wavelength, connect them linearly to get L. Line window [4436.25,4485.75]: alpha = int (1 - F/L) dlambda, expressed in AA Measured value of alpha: 3.2 AA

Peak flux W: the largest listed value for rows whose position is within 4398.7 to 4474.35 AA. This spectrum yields 37.36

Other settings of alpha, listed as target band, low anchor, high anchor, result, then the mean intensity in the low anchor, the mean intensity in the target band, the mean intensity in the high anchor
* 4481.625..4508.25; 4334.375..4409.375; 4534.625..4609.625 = -0.3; 24.5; 28.7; 30.7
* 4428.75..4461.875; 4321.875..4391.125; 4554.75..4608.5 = 0.6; 24.2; 26.3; 30.7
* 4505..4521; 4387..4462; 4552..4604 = -2.3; 25.8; 32.6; 30.5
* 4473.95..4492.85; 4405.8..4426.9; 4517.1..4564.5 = 0.1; 25.8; 28.4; 30.8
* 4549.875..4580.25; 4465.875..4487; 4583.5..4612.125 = -0.8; 28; 30.5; 30.4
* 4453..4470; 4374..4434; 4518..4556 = 1.1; 25.6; 26.1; 30.8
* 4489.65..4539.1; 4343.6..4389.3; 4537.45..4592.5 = -3.0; 24.9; 30.9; 30.6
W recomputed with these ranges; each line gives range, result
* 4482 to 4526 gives 45.74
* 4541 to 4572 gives 39.37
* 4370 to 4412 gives 31.21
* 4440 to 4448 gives 31.17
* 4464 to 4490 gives 32.19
